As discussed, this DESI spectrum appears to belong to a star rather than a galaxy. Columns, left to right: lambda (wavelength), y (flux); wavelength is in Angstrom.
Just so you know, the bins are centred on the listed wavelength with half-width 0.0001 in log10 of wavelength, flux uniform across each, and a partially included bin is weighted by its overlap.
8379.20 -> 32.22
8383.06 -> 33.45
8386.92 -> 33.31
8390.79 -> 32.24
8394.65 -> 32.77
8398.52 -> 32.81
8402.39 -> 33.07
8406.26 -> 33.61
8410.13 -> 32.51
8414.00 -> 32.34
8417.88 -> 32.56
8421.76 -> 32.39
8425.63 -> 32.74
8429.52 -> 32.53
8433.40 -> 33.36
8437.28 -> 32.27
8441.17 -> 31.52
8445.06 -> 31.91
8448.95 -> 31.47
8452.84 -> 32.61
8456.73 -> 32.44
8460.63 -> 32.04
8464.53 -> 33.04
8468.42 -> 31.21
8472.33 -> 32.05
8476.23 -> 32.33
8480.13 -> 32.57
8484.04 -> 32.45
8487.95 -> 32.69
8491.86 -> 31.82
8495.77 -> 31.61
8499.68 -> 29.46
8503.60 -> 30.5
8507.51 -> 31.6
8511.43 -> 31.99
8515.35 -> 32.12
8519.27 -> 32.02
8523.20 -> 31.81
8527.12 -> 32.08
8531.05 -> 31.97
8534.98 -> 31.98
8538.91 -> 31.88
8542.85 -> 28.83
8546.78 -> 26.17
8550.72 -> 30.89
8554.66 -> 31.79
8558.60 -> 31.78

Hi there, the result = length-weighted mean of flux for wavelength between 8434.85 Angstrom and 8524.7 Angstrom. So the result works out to 31.9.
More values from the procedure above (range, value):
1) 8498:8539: 31.6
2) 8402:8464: 32.5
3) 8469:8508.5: 31.7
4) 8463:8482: 32.2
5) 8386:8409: 32.9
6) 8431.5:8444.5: 32.3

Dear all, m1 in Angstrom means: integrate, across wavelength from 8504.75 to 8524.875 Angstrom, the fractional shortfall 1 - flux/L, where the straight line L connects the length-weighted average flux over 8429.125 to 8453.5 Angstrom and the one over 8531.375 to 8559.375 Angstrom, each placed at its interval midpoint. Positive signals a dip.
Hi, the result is -0.6 Angstrom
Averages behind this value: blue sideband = 32.2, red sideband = 30.5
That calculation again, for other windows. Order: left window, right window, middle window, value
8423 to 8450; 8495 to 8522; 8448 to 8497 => -0.6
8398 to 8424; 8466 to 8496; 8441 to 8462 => 0.2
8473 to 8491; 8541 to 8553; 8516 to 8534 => -1.2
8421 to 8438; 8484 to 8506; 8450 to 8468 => -0.2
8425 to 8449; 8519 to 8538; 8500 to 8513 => 0.4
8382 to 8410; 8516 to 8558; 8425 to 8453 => 0.1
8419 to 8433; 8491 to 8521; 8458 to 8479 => -0.1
